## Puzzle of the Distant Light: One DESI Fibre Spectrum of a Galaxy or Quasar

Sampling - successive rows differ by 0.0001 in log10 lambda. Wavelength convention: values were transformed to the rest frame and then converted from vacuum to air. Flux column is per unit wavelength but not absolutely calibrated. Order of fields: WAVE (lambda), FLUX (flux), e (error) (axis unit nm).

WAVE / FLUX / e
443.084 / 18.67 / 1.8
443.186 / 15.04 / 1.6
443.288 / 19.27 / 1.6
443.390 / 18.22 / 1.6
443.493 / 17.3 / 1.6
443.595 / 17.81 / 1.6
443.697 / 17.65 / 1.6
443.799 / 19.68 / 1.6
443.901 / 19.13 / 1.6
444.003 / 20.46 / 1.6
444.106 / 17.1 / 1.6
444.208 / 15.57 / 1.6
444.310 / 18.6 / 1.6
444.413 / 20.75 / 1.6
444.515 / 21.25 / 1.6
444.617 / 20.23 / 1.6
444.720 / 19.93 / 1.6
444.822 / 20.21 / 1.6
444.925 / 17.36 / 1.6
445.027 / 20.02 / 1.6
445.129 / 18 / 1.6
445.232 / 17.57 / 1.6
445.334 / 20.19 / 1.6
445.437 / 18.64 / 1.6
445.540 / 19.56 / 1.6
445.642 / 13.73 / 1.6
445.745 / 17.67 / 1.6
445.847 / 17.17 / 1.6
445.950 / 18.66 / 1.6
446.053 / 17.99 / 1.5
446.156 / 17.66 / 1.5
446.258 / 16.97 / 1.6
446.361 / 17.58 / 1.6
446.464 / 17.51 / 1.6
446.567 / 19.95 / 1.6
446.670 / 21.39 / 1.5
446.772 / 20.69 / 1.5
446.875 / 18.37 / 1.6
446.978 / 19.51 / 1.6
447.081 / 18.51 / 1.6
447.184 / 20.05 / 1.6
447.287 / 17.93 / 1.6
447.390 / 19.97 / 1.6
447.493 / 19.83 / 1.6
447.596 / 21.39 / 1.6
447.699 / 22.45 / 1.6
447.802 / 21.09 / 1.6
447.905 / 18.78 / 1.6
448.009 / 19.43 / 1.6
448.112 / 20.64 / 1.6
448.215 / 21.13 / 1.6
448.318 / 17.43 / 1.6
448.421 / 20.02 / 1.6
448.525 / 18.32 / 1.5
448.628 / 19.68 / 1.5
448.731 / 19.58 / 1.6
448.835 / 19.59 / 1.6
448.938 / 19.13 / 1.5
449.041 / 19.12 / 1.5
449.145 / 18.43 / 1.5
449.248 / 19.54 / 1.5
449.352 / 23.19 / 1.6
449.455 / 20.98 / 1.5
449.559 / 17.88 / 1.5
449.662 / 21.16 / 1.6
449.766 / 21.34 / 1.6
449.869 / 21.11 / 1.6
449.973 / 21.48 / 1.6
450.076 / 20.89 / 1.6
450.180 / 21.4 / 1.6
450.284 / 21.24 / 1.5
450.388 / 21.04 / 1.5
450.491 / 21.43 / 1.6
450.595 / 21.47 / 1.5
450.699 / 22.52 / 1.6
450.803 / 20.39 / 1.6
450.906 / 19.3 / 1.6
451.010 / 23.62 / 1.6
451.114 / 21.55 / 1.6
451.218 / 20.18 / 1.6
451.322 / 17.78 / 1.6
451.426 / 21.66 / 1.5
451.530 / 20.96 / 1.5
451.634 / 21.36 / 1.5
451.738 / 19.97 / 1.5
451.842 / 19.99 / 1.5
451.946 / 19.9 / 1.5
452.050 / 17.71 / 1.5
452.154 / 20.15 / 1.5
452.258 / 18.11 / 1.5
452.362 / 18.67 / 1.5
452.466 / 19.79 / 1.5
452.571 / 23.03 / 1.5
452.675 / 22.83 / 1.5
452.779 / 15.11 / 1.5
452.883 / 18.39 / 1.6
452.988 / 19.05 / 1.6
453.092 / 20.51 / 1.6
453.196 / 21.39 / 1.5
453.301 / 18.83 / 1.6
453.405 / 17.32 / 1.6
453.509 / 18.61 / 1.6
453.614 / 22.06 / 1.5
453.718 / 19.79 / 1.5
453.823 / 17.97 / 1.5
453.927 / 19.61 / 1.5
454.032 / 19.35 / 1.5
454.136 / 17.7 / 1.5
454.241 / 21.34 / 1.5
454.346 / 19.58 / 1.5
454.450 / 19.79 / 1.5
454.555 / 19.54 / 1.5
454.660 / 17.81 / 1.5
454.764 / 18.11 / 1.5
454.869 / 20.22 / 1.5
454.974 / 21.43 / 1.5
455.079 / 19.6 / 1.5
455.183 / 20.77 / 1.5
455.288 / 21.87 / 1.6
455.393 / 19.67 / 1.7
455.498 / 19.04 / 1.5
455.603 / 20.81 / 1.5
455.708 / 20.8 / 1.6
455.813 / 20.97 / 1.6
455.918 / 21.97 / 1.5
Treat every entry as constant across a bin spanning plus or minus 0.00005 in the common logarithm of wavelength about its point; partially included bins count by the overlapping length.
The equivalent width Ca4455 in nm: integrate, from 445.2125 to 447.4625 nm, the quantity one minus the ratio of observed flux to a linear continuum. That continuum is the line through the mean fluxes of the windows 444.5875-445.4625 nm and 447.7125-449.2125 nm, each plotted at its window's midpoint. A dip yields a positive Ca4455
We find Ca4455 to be 0.09 nm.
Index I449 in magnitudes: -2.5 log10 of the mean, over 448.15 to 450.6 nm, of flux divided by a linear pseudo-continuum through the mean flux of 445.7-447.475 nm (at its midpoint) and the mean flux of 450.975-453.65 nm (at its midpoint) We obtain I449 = -0.05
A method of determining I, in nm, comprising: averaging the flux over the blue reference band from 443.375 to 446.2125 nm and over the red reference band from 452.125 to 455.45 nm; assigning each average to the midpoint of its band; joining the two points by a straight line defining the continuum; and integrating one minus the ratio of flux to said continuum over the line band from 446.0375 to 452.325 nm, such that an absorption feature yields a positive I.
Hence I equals -0.313 nm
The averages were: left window 18.5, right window 19.6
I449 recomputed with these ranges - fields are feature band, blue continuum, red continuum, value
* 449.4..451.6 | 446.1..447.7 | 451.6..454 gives -0.08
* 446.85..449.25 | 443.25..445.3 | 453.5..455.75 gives -0.02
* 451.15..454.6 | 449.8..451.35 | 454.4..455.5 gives 0.04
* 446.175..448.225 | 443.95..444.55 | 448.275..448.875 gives -0.03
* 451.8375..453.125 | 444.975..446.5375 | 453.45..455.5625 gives -0.01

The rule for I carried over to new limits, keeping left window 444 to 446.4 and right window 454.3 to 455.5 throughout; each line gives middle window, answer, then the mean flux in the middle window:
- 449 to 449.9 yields -0.06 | 20.3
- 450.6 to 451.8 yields -0.10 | 20.9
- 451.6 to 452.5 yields 0.00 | 19.5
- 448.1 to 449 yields -0.03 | 19.5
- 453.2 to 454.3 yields 0.02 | 19.3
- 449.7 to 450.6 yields -0.10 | 21.3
